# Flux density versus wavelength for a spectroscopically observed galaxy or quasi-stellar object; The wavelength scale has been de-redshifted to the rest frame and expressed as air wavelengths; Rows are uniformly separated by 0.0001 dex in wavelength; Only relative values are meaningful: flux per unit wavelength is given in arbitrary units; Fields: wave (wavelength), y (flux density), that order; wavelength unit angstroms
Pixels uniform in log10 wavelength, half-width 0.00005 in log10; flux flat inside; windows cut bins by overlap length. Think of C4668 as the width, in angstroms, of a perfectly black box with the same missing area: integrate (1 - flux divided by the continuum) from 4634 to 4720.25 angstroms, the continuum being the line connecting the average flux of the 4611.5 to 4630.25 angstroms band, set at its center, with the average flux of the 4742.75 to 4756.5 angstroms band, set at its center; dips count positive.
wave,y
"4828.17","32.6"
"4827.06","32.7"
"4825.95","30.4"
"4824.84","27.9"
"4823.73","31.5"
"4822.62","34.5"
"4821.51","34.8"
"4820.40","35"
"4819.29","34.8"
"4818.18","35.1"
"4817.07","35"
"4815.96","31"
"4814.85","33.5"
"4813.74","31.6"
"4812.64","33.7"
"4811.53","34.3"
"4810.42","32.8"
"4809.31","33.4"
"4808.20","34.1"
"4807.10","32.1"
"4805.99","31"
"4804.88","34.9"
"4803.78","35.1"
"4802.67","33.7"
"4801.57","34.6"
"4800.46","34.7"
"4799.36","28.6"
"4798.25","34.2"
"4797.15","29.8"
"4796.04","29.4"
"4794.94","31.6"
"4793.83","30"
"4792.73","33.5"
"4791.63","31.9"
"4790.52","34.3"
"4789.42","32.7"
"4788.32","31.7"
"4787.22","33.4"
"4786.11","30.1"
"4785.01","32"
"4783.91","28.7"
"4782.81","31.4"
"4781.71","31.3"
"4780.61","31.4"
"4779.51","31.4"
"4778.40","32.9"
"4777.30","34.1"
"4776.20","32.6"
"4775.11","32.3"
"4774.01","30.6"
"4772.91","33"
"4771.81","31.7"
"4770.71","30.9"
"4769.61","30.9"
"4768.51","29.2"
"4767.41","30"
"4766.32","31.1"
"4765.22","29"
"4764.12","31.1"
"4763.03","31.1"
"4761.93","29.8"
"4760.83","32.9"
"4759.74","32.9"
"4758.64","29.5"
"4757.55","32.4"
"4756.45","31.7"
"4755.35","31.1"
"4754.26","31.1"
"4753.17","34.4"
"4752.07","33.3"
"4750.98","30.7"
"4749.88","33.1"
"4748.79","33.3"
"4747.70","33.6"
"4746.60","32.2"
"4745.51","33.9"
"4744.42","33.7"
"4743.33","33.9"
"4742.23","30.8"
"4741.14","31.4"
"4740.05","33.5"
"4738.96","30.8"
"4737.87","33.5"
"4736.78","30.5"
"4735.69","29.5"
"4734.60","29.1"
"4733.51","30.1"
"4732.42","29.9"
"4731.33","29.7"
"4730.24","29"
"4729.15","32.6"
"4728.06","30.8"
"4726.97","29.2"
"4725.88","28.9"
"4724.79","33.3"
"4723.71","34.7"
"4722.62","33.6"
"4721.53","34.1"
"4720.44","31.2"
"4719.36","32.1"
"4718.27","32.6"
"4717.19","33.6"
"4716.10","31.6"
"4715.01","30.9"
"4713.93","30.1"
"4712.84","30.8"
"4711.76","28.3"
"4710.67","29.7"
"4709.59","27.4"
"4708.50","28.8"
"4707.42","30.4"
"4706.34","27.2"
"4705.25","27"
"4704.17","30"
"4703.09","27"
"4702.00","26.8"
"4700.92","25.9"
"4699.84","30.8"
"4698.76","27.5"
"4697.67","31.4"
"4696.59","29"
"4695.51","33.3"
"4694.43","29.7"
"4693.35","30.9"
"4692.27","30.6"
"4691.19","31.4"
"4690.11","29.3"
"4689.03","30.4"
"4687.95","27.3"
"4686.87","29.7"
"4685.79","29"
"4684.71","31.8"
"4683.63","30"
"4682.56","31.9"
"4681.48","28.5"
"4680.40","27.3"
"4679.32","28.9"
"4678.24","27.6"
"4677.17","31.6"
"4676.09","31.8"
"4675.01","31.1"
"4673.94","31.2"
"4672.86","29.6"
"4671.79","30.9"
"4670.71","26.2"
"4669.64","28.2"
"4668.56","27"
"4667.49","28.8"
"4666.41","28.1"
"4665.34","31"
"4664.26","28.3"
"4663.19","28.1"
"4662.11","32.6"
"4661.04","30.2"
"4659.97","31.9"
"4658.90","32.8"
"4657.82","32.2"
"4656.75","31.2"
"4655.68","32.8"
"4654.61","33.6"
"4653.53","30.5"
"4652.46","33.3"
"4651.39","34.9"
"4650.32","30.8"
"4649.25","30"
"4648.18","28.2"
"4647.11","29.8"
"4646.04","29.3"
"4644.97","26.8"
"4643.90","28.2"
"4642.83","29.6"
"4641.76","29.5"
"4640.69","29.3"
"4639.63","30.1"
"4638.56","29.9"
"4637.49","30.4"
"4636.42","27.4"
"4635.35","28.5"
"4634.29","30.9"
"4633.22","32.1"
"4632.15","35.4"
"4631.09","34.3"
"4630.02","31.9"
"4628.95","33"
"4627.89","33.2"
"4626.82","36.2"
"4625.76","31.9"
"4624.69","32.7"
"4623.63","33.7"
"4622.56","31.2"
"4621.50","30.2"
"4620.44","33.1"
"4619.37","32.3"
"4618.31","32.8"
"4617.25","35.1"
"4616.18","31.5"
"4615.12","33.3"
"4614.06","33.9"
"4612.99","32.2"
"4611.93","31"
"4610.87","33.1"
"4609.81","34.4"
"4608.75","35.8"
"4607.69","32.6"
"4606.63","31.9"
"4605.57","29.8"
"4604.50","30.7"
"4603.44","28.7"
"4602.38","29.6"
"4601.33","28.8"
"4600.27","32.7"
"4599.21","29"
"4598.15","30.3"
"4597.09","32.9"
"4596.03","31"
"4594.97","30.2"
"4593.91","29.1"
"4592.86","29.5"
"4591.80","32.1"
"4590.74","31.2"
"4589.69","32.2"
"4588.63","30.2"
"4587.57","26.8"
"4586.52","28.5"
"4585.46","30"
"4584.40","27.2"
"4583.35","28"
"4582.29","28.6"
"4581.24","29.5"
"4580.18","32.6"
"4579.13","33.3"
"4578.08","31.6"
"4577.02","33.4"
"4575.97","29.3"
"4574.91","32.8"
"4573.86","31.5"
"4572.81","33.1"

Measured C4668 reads 7.5 angstroms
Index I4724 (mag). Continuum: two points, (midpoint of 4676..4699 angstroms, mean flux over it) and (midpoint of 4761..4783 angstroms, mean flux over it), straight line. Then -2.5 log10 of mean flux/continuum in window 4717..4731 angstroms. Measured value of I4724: -0.05 mag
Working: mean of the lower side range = 29.9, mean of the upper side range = 31.3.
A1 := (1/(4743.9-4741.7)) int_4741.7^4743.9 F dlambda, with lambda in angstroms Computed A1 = 32.3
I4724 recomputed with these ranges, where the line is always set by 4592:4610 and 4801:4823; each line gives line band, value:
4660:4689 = 0.08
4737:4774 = 0.04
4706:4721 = 0.07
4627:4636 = -0.04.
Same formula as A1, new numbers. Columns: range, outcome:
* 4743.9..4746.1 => 33.9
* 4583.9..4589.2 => 28.5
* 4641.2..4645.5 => 28.5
